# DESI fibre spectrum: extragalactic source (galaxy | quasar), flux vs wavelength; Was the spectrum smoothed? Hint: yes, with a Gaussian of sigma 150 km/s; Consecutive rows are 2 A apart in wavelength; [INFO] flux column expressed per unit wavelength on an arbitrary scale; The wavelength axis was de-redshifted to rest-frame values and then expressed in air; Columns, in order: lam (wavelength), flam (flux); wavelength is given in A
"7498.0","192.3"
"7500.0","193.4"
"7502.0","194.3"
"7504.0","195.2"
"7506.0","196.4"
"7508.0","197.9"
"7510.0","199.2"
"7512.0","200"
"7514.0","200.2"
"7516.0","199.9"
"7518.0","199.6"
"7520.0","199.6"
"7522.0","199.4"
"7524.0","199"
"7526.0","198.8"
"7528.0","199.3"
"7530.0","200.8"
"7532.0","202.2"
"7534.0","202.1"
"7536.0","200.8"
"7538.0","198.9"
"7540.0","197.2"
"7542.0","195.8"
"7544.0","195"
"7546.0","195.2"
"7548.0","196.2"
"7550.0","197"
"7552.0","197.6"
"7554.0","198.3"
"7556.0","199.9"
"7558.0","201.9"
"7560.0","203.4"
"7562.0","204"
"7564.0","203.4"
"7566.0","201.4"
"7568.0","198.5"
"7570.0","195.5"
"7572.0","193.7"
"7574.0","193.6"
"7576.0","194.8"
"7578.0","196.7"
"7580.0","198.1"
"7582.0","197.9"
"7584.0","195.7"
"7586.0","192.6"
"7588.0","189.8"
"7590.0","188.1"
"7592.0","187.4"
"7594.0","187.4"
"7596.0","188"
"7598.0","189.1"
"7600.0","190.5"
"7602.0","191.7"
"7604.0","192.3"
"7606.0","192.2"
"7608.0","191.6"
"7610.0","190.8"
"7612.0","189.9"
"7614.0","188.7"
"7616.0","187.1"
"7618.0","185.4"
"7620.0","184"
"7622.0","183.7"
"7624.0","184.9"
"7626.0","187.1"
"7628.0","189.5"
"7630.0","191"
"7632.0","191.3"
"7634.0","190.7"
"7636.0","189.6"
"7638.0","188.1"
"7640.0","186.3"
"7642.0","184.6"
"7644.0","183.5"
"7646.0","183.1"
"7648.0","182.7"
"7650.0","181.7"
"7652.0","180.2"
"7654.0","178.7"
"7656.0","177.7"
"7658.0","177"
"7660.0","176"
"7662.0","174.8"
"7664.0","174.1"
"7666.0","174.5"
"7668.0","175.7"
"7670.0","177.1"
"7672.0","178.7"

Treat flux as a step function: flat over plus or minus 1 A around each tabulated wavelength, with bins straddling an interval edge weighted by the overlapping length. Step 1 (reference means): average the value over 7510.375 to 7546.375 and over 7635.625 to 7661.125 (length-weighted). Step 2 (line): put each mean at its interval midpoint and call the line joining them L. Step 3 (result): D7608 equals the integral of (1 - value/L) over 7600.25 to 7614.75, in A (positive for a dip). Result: -0.2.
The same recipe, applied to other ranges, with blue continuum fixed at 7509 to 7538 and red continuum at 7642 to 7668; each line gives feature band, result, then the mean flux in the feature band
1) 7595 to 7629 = -0.5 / 189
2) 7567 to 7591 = -0.4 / 195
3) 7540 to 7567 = -0.5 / 199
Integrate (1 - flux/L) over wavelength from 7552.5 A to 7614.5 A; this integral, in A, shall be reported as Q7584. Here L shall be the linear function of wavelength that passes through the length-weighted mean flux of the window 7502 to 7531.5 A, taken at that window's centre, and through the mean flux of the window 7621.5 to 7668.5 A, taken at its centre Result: -1.3 A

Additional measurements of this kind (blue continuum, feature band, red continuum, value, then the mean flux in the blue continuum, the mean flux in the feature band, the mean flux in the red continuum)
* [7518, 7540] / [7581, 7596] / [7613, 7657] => 0.06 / 200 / 191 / 185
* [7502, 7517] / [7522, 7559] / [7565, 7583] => -0.23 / 198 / 199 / 197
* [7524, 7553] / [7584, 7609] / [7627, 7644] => 0.29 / 198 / 190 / 189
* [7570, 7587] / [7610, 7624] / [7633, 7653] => 0.19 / 195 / 187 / 185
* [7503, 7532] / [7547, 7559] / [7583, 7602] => -0.23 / 199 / 198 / 190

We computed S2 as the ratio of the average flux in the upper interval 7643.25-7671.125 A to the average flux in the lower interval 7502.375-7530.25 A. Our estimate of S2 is 0.90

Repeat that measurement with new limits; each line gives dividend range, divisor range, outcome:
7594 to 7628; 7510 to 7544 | 0.95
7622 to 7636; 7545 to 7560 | 0.95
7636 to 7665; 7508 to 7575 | 0.91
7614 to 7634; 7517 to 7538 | 0.94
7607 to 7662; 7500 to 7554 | 0.93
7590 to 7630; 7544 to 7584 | 0.95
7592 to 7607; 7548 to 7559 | 0.96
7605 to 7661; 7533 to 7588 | 0.94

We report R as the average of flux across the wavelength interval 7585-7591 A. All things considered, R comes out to 190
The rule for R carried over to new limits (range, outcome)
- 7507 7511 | 199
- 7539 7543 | 196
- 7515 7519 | 200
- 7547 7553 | 197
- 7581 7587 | 195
